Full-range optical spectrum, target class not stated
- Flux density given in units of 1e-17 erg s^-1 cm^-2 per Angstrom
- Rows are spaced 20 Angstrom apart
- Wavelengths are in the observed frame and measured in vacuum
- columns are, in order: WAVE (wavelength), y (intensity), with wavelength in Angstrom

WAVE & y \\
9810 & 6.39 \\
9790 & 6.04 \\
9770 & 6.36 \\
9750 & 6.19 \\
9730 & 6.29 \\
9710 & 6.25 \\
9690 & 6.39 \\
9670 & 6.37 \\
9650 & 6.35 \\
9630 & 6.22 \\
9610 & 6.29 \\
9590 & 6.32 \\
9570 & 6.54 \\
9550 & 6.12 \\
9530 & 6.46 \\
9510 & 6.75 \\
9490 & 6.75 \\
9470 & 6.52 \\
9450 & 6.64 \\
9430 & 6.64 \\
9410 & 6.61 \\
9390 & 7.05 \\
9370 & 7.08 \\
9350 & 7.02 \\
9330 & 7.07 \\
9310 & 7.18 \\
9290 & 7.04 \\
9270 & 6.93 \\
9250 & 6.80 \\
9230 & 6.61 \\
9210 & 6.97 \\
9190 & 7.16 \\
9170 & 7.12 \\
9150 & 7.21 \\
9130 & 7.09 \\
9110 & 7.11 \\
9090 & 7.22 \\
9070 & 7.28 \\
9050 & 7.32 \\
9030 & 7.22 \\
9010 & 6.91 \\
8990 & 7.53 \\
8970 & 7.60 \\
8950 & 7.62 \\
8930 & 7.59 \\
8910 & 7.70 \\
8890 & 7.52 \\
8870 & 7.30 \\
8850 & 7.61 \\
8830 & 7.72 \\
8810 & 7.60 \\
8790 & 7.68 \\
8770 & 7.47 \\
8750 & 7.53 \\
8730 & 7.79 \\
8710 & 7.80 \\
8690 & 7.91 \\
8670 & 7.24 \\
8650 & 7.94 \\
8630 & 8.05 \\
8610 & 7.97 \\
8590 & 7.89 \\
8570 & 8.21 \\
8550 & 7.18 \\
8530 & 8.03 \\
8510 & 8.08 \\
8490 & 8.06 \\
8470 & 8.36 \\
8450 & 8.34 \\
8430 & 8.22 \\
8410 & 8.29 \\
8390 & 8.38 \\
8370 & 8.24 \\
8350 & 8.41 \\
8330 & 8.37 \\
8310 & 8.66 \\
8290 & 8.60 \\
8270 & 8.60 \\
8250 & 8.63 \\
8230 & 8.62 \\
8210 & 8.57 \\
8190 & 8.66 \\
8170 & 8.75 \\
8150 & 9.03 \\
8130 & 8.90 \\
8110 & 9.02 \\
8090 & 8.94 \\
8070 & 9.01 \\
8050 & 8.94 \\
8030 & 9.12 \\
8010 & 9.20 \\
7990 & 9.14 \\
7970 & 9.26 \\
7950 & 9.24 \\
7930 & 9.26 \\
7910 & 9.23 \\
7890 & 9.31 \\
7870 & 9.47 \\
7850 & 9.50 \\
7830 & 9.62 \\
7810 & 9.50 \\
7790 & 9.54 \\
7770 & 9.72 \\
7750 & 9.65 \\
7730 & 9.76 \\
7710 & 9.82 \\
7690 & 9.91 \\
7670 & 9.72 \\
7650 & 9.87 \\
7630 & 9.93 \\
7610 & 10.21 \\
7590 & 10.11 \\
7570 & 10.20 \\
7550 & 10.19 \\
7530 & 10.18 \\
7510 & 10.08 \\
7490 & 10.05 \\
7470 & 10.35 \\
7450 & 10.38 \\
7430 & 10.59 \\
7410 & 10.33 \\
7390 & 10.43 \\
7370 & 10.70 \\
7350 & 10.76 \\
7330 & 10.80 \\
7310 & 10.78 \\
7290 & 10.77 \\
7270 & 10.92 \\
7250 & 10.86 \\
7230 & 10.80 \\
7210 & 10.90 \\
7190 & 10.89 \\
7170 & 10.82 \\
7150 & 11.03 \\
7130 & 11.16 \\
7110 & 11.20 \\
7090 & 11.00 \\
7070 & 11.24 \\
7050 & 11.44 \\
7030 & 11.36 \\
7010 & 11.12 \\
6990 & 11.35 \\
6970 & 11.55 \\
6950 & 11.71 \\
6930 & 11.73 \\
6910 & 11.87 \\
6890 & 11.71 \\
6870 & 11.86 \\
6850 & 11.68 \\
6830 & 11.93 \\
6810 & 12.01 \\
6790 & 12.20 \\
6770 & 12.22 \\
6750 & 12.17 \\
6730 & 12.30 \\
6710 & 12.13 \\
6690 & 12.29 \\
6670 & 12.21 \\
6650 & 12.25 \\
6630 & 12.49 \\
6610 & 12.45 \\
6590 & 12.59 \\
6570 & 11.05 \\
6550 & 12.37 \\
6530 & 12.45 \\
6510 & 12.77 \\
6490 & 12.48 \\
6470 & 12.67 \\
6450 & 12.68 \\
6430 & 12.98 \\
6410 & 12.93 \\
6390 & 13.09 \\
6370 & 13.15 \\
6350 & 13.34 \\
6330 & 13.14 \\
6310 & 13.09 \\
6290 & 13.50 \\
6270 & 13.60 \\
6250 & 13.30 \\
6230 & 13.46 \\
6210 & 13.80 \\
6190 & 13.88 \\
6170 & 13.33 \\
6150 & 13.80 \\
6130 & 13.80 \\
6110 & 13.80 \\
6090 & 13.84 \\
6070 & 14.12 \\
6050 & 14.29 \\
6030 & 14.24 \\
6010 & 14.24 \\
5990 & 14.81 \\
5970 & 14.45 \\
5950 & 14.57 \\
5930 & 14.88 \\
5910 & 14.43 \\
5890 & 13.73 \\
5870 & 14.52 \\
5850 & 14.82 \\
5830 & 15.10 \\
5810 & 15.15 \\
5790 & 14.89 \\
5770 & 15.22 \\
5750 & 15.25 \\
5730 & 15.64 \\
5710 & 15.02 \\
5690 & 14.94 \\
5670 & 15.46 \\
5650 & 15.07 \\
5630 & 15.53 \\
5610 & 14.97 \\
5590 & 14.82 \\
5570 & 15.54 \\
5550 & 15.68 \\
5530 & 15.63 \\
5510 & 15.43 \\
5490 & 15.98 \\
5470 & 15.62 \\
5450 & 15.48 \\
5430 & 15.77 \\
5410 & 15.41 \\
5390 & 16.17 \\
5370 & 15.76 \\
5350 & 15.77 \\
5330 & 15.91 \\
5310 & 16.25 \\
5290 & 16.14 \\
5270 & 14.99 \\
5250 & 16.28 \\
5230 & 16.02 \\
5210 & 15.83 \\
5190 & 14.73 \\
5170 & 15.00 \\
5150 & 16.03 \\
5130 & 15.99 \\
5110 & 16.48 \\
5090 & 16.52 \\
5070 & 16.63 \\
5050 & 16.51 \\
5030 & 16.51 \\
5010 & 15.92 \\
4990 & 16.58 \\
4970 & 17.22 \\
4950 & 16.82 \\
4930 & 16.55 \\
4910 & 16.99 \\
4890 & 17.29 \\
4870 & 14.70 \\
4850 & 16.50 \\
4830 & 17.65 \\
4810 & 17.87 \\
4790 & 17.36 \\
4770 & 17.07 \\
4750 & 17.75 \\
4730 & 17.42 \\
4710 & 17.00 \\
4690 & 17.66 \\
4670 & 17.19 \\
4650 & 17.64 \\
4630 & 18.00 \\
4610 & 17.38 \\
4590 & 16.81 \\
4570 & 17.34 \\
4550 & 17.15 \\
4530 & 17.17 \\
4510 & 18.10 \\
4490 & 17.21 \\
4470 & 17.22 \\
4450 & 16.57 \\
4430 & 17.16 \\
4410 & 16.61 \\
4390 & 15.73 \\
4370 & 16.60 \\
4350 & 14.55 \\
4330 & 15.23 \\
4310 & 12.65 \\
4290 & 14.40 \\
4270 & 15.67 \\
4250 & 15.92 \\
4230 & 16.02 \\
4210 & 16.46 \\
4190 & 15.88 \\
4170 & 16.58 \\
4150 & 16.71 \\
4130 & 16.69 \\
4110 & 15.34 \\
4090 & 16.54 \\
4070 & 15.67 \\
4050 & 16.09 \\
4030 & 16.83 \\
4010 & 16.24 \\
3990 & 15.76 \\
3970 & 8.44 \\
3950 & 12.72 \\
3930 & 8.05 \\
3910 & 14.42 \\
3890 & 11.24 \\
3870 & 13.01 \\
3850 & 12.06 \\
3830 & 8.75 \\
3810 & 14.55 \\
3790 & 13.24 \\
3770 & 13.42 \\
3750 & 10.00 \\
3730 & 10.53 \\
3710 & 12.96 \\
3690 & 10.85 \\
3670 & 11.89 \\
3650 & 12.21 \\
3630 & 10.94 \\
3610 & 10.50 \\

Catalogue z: 0.00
